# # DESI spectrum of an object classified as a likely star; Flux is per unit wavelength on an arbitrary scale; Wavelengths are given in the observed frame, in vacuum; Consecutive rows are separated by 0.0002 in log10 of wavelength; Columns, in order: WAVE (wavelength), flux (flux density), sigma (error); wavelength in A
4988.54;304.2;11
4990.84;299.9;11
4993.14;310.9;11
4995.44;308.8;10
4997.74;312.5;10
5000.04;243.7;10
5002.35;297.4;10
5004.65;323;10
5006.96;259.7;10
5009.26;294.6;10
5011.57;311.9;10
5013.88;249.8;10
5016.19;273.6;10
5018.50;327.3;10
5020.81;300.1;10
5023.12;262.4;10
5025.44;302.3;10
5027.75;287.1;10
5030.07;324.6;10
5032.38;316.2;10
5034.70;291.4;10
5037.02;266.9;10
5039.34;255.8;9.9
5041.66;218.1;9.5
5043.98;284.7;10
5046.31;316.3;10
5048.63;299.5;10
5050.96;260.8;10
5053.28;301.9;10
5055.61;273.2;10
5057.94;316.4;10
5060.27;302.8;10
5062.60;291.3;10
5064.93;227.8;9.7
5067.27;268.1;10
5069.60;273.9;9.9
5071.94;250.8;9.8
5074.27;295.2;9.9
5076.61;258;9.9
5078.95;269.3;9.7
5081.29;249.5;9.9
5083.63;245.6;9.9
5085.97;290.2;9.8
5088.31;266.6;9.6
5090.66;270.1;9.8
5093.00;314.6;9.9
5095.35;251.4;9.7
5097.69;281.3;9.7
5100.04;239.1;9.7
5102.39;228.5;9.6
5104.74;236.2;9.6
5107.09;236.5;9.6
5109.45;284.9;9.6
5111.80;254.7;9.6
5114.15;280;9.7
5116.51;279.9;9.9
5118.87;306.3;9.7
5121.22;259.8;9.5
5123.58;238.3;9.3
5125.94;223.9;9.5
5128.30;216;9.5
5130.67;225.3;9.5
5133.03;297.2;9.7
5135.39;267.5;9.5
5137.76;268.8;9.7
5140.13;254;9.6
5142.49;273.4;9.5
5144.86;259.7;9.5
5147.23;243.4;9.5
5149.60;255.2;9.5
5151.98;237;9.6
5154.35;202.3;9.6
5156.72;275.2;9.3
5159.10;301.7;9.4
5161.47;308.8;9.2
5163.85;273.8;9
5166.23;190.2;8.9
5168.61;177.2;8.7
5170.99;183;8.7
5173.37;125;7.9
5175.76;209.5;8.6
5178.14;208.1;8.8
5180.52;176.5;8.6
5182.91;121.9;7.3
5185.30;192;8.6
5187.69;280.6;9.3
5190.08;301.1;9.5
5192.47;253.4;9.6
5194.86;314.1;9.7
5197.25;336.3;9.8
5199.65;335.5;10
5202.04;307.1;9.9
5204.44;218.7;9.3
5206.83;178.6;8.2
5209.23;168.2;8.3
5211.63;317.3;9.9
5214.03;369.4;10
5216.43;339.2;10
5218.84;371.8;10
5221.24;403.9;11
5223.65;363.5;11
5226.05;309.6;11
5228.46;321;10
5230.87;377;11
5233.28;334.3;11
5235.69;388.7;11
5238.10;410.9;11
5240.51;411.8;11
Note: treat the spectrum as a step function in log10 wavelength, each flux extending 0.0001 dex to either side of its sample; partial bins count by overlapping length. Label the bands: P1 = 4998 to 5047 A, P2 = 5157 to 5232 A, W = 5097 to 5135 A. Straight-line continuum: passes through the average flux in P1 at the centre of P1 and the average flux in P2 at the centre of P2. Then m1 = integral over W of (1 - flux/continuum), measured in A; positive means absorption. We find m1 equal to 2.9 A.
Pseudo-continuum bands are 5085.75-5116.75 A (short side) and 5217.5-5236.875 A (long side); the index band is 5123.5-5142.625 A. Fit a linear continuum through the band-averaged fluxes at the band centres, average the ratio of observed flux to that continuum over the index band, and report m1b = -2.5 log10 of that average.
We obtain 0.15 mag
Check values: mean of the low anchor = 264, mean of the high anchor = 358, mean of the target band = 251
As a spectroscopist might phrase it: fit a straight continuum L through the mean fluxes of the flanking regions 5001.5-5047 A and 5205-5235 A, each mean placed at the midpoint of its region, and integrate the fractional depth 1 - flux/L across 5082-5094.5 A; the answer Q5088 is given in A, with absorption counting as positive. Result 1.0 A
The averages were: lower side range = 288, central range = 276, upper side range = 320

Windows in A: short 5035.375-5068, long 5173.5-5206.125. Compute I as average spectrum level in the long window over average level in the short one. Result 0.9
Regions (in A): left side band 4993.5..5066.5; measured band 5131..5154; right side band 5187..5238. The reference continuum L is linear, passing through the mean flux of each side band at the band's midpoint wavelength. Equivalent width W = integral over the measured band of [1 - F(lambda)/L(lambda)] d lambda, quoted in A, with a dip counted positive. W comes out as 3.5 A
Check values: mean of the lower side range 287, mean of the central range 258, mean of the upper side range 316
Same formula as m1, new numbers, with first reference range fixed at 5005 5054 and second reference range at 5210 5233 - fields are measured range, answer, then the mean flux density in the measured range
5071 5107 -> 5.08 A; 262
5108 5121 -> 1.46 A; 279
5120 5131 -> 2.90 A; 234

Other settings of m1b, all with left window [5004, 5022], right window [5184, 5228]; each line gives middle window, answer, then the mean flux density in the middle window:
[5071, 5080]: 0.10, 269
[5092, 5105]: 0.14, 259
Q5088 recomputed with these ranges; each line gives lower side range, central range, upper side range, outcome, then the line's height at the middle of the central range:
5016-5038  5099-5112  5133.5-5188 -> 0.6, 257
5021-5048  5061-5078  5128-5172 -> 0.4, 274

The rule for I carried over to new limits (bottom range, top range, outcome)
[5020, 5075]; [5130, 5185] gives 0.82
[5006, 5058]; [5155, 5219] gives 0.88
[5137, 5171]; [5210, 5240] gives 1.44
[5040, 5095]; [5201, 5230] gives 1.11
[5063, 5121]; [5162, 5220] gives 0.94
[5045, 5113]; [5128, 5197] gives 0.88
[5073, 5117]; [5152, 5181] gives 0.84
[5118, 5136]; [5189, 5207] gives 1.13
